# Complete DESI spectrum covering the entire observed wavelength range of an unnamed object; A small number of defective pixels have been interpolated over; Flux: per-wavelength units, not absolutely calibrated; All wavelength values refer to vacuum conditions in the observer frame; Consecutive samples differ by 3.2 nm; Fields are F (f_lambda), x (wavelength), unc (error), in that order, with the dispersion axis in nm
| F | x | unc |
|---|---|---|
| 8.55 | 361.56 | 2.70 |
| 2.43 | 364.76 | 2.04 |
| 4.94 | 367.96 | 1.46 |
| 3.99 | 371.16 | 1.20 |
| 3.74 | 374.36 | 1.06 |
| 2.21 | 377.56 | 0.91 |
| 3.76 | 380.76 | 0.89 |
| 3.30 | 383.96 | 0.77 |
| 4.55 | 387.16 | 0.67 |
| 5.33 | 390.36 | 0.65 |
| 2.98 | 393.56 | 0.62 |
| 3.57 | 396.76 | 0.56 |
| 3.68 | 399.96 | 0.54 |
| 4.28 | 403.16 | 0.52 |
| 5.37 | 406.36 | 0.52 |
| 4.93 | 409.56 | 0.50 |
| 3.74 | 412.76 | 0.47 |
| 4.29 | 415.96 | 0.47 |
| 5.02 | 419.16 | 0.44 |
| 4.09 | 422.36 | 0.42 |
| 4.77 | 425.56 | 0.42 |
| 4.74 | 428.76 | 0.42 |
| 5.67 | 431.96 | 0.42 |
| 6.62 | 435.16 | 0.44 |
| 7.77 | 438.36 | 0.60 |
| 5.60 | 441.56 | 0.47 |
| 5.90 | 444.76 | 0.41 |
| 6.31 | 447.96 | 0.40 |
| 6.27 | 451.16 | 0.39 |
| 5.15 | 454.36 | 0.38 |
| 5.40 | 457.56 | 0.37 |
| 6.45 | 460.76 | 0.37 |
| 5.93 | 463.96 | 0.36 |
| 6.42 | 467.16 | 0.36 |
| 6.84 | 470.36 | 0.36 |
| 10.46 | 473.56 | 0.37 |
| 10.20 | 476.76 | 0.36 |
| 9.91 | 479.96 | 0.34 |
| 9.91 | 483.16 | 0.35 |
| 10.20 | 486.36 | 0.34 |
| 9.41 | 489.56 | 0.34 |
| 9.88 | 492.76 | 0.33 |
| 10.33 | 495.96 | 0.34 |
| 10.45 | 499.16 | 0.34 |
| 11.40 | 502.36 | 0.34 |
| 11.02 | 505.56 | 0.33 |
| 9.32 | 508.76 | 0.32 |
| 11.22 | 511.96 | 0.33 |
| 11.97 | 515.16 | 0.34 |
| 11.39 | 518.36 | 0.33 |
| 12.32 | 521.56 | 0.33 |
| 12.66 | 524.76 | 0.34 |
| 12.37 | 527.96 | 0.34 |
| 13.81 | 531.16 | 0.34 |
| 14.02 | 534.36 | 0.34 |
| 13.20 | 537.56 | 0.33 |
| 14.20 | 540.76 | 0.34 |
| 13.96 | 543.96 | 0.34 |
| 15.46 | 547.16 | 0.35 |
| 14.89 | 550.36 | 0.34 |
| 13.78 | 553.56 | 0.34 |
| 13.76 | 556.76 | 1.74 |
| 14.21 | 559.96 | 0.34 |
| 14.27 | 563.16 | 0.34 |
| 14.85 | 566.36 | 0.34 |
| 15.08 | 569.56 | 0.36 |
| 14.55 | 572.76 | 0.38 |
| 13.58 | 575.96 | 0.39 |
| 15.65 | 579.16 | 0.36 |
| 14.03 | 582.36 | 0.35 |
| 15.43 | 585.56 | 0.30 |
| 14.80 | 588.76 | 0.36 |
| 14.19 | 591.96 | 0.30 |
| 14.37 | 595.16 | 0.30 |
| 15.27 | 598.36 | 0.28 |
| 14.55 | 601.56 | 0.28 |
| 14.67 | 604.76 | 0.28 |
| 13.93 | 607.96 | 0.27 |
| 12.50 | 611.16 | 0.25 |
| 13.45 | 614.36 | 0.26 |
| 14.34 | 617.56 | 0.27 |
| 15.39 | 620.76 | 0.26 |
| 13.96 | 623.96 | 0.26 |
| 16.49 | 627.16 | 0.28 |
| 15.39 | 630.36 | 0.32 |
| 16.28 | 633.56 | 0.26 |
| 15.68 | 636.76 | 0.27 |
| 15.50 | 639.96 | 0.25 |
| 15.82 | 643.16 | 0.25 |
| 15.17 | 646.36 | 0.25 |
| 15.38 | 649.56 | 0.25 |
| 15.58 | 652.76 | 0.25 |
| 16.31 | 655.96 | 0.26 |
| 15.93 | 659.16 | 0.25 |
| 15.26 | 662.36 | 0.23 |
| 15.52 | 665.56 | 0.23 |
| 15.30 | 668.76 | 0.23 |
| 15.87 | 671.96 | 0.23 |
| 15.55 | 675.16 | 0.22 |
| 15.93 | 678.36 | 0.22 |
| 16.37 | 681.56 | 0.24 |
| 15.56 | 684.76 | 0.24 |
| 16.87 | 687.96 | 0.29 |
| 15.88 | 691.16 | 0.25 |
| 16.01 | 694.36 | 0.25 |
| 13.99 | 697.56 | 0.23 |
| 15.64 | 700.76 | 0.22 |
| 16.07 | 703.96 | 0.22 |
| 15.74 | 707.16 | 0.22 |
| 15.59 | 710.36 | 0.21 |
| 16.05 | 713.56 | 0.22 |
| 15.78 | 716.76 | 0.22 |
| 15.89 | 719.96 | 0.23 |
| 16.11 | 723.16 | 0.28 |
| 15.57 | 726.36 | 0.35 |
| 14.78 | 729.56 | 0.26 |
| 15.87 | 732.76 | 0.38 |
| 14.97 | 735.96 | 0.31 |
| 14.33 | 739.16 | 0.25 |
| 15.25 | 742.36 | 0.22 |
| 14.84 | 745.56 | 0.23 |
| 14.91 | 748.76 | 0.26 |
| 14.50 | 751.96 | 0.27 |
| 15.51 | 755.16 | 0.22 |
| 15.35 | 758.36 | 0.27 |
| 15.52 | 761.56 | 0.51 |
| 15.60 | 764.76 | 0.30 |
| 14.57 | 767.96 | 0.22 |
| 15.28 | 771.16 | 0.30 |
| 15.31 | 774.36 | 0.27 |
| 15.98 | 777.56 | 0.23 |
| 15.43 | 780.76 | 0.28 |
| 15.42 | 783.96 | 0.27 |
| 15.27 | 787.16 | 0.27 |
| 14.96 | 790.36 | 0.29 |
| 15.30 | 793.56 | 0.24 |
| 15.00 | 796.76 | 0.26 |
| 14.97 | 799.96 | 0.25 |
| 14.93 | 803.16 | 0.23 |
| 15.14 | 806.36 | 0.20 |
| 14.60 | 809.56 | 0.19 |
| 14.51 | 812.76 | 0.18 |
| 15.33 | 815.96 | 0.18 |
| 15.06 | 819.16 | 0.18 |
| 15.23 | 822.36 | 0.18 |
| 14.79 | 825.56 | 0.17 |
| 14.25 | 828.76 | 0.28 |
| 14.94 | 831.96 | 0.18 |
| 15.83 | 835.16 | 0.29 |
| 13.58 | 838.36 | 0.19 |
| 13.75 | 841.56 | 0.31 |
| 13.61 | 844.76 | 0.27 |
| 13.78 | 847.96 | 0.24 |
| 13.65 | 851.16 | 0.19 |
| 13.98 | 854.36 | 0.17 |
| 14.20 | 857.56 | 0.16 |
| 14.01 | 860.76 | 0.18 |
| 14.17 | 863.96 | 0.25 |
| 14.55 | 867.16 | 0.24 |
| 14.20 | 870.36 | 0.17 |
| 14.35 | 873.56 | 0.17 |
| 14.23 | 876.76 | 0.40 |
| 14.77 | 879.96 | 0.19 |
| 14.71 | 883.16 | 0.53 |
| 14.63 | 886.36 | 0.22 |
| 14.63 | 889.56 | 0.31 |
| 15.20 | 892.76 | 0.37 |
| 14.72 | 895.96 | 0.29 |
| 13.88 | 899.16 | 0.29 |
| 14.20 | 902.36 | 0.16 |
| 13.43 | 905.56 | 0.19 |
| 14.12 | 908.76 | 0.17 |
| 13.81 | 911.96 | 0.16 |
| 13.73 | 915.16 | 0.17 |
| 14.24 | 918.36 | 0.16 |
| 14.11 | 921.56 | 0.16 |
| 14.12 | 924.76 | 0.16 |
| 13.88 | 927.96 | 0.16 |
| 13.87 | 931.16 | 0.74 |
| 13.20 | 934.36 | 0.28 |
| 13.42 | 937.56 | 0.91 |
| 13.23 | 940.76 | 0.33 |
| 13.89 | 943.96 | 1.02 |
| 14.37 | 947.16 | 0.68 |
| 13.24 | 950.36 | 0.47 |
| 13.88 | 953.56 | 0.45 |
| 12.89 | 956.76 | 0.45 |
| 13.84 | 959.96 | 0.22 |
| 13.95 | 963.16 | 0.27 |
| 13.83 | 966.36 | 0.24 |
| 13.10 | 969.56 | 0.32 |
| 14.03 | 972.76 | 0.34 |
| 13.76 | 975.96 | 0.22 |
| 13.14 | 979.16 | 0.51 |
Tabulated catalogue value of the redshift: 0.182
